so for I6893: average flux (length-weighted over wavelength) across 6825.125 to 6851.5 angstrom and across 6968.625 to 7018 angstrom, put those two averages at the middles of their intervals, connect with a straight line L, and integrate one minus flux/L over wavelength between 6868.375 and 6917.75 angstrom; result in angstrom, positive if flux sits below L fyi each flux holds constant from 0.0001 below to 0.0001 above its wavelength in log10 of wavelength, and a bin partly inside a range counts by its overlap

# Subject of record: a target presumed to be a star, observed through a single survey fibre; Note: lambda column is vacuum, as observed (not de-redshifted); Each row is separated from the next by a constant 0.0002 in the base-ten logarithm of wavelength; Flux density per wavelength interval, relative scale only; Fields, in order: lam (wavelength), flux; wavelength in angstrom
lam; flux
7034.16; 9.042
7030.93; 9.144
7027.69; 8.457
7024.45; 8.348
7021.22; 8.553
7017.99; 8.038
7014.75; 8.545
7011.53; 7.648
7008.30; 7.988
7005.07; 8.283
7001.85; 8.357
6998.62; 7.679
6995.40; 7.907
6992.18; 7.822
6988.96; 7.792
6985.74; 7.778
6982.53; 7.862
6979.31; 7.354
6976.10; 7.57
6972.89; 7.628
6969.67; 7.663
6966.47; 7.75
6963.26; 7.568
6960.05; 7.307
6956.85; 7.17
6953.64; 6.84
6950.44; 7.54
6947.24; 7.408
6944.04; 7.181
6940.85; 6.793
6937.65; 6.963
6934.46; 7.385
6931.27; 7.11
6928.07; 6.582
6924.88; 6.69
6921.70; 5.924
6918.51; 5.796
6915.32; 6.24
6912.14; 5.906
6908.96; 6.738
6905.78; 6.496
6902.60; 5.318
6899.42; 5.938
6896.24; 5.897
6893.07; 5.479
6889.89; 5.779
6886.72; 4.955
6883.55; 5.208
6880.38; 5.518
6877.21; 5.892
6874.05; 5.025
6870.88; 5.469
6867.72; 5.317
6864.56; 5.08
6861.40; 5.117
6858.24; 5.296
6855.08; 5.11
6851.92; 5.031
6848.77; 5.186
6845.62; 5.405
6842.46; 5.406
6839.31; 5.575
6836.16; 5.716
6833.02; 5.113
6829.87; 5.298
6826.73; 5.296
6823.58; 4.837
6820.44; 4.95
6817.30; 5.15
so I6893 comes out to 4.2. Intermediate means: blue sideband 5.36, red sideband 7.87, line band 5.72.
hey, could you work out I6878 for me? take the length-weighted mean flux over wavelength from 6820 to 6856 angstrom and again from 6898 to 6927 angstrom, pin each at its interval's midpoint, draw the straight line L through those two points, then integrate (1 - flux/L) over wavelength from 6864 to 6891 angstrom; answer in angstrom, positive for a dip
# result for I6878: 1.67 angstrom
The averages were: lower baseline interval 5.26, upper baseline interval 6.13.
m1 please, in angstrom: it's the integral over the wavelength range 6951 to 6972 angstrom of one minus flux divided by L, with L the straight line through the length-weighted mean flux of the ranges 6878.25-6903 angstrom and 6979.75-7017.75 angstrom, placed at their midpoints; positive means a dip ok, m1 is -0.8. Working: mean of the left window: 5.53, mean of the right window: 7.95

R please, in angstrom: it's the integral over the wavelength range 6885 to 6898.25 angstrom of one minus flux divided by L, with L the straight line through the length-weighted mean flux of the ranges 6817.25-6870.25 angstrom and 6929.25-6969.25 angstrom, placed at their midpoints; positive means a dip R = 1.3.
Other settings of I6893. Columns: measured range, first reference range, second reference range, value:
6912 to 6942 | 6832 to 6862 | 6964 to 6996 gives 0.83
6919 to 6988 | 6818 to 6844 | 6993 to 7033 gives 0.51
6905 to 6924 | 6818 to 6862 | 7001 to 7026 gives 0.95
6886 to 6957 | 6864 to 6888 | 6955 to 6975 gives 0.00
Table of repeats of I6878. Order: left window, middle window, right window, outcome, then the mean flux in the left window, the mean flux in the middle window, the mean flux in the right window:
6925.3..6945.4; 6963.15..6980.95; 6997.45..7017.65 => -0.12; 6.98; 7.59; 8.09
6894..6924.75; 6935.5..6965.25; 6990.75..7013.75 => -1.34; 6.05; 7.21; 7.97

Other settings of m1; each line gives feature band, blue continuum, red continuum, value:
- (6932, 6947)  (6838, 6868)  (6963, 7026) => -0.51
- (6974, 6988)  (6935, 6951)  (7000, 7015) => 0.15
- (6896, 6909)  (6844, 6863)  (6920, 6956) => 0.41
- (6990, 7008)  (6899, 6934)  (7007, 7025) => -0.32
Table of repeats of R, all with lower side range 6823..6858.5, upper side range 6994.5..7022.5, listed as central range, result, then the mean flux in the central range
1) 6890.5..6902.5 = 1.0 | 5.71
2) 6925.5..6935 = -0.2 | 6.95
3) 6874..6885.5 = 0.9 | 5.45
